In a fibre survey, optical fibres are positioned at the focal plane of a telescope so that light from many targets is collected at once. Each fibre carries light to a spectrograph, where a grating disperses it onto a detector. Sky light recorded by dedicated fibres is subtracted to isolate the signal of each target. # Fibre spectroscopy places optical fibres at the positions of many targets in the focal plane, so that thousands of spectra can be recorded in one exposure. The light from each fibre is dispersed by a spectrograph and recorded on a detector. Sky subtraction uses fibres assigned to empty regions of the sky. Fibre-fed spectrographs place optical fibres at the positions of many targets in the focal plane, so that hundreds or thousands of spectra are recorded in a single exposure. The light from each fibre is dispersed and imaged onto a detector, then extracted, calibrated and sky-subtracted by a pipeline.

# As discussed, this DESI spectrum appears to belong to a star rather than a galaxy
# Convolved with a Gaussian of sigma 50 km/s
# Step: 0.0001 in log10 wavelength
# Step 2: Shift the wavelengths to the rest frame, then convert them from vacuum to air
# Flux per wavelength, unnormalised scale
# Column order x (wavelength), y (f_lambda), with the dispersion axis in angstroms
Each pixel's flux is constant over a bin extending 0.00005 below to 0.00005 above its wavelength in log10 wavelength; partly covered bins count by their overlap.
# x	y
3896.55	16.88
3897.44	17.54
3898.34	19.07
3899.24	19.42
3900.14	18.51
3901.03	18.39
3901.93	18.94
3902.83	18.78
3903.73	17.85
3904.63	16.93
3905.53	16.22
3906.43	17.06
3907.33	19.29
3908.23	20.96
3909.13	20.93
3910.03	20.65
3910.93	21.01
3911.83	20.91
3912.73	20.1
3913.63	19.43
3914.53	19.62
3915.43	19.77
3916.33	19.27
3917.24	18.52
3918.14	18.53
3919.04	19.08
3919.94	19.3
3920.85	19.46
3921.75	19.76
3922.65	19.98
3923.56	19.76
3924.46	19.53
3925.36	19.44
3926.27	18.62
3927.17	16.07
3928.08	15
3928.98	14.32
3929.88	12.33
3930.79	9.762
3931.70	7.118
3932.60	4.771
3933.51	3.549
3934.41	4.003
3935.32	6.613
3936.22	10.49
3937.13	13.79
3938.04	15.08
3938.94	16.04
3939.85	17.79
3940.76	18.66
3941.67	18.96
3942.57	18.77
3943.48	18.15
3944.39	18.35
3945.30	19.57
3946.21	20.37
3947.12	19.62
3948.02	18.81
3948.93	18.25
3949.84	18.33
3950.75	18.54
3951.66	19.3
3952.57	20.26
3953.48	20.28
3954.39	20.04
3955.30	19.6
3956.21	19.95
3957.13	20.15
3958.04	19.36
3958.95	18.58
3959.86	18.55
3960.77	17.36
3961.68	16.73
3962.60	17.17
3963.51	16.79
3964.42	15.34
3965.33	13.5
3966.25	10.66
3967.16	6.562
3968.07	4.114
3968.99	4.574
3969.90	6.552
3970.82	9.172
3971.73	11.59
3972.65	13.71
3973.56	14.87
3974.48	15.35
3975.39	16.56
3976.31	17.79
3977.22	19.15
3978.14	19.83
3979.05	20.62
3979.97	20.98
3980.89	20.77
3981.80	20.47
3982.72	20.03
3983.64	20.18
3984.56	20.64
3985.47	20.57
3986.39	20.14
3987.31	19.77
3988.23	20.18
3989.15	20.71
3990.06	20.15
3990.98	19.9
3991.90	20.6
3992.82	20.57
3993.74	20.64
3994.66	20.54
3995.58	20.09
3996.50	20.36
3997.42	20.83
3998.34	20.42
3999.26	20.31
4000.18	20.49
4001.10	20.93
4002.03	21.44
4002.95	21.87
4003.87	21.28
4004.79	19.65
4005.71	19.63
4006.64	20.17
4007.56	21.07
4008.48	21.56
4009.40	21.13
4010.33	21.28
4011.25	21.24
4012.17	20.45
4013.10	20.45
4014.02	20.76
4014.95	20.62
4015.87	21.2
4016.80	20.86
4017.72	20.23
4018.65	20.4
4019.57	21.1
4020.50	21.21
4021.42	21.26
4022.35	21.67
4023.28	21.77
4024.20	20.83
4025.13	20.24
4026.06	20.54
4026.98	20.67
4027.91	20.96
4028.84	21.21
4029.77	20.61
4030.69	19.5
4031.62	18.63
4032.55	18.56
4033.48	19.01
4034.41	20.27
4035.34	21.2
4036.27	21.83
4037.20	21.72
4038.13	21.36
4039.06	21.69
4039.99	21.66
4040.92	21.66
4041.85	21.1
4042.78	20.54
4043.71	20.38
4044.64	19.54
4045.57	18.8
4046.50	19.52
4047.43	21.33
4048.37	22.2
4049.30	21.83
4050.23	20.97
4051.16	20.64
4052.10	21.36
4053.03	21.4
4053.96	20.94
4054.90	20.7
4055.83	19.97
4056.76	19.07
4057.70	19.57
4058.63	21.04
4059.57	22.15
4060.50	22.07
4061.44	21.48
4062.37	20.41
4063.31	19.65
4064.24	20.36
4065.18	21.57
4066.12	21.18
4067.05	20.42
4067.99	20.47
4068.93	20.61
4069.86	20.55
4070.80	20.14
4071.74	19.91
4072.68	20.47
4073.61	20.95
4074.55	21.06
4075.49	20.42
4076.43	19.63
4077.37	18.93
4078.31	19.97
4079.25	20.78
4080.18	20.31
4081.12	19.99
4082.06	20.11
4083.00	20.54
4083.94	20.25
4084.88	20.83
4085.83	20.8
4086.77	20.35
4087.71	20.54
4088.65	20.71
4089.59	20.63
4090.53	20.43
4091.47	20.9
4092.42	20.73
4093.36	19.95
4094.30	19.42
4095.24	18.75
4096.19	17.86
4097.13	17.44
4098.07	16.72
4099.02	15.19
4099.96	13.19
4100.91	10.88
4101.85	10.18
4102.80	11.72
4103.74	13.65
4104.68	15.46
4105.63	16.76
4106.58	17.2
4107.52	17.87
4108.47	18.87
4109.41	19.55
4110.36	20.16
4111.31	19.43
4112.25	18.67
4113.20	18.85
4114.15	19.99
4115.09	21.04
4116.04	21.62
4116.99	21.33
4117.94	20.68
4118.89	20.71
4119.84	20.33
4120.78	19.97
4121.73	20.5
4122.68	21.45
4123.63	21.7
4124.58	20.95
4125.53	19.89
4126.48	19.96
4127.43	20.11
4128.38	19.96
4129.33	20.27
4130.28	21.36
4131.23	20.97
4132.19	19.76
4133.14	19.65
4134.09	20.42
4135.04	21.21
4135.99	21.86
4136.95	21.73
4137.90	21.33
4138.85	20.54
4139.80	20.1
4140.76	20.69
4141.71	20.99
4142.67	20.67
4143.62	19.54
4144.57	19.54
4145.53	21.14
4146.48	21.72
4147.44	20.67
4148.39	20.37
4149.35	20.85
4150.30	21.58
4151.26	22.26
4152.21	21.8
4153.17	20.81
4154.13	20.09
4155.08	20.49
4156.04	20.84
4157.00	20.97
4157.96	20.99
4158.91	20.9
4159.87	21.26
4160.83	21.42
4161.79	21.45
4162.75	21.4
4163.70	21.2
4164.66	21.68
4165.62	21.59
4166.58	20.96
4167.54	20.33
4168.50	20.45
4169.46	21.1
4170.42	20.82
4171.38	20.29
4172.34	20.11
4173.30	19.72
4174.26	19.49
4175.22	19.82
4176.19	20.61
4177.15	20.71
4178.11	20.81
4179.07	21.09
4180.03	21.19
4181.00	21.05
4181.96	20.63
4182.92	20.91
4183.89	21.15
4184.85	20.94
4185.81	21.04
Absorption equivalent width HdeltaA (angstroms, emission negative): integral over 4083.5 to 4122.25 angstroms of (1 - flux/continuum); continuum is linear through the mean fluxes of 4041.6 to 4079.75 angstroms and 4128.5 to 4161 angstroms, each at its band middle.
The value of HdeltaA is 4.1 angstroms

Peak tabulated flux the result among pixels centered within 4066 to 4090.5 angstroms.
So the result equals 21.18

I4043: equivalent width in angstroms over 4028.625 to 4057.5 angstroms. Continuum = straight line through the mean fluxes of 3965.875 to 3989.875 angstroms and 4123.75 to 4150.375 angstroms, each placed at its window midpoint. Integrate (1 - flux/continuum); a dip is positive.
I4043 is -4.3 angstroms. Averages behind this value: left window 16.1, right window 20.6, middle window 20.6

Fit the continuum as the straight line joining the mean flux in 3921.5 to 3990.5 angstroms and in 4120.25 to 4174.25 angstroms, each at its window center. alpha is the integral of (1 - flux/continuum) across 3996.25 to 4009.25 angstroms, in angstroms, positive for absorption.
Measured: -2.5 angstroms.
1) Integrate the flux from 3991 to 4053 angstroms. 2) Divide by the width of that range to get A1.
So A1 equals 20.7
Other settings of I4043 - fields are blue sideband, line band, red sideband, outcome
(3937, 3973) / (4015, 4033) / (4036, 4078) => -1.25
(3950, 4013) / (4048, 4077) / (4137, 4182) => -1.92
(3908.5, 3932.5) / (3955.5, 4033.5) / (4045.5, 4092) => 1.77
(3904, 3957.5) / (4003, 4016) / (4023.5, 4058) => -0.74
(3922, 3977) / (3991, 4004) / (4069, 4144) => -3.24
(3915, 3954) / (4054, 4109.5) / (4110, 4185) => 0.45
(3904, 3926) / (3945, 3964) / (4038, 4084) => 0.76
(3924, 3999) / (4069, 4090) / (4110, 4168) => -1.08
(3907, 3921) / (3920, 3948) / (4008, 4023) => 6.62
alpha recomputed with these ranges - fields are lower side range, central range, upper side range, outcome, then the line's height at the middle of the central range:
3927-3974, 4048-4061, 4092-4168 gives -2.48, 17.6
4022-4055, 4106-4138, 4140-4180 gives 0.82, 20.8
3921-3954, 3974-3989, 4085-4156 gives -2.52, 16.8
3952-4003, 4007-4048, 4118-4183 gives -4.54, 18.7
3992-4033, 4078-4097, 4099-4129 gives -1.13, 19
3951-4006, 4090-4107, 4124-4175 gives 2.93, 19.9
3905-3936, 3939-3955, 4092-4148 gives -2.08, 16.8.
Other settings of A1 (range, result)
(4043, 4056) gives 20.7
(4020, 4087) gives 20.6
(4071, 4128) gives 19.1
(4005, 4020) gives 20.7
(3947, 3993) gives 17.3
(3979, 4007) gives 20.5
